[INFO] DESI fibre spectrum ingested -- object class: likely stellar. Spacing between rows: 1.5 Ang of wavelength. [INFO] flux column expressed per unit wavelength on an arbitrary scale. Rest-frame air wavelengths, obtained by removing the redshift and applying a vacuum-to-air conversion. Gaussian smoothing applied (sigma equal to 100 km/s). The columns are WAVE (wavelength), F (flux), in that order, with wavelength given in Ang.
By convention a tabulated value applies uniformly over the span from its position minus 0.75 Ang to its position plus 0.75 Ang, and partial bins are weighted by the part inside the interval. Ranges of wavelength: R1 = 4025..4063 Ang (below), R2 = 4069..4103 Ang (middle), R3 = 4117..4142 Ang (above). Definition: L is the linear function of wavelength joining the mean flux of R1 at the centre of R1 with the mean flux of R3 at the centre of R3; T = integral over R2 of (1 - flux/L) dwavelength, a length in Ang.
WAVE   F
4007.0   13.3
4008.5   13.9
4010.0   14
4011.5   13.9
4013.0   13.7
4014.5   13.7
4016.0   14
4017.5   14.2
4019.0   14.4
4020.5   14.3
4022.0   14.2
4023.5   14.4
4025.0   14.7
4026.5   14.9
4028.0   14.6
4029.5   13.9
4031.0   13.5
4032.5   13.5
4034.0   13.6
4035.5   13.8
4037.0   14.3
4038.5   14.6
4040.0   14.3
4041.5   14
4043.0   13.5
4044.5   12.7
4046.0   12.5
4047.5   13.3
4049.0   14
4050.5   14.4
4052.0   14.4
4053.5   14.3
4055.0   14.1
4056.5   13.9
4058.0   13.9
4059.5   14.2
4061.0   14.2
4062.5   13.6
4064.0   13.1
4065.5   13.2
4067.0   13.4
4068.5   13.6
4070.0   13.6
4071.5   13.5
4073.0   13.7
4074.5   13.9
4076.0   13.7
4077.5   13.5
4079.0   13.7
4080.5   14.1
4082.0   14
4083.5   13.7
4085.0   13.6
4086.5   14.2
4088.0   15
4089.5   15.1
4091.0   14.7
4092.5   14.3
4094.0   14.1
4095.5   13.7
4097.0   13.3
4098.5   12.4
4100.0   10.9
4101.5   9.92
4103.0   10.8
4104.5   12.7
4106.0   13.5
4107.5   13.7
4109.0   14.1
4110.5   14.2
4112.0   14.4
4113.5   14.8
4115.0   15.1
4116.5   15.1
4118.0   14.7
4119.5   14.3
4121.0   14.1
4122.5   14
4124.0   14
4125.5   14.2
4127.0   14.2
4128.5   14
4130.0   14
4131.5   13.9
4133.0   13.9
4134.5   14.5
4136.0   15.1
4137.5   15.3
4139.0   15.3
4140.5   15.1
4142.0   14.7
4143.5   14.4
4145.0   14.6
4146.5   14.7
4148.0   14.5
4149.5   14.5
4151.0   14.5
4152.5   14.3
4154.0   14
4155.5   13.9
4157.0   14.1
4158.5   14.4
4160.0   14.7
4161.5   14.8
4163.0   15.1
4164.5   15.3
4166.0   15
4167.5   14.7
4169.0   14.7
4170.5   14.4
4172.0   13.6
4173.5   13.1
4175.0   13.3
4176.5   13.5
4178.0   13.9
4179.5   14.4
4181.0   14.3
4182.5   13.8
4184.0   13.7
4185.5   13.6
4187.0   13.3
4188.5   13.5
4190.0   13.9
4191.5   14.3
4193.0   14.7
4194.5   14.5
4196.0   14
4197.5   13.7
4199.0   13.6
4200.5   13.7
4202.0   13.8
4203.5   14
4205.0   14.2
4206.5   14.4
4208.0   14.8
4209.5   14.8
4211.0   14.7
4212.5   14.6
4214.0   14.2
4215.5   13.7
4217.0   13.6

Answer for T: 1.6 Ang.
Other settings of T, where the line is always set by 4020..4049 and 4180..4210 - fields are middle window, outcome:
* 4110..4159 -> -1.6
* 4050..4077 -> 0.3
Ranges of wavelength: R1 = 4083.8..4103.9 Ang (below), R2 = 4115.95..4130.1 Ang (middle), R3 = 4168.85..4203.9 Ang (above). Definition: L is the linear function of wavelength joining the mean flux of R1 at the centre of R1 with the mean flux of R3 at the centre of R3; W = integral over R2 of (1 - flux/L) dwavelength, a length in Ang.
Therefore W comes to -0.9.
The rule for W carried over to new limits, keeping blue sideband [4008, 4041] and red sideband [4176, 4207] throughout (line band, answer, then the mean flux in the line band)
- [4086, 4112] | 1.3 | 13.4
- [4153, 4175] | -0.6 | 14.4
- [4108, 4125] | -0.5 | 14.4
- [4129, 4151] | -0.9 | 14.6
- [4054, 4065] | 0.2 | 13.9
